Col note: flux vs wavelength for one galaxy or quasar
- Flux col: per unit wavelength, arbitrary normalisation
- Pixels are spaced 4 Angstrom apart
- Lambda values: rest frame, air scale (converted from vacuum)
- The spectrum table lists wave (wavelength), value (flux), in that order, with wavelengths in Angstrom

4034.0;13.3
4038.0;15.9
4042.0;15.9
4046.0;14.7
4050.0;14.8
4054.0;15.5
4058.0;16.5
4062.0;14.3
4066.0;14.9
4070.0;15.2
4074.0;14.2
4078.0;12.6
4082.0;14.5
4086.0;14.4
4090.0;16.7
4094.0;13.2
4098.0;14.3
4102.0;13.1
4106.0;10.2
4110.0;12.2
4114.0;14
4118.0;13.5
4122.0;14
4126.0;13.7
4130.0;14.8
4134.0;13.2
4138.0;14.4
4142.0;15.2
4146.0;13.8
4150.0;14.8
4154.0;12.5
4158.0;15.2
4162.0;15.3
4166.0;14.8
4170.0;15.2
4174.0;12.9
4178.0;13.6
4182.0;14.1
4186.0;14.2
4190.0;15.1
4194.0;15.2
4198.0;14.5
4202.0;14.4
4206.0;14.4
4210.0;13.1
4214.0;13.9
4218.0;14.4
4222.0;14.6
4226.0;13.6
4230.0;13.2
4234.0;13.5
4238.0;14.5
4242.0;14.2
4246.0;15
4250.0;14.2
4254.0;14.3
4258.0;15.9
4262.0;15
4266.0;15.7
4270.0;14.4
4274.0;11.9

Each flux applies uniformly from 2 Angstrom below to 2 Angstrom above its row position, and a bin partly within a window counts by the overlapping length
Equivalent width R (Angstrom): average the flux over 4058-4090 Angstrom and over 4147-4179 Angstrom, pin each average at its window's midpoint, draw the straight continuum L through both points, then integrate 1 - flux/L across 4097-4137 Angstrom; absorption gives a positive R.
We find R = 3.16 Angstrom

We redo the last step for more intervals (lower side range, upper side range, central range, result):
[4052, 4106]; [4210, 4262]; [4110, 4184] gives 1.2 Angstrom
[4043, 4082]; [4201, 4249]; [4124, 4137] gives 0.5 Angstrom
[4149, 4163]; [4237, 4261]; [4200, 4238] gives 1.7 Angstrom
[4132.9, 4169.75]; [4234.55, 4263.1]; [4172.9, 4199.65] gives 0.4 Angstrom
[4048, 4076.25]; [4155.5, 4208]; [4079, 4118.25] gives 3.4 Angstrom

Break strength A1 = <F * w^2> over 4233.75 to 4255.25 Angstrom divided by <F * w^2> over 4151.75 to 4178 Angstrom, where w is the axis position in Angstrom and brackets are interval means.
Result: 1.0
